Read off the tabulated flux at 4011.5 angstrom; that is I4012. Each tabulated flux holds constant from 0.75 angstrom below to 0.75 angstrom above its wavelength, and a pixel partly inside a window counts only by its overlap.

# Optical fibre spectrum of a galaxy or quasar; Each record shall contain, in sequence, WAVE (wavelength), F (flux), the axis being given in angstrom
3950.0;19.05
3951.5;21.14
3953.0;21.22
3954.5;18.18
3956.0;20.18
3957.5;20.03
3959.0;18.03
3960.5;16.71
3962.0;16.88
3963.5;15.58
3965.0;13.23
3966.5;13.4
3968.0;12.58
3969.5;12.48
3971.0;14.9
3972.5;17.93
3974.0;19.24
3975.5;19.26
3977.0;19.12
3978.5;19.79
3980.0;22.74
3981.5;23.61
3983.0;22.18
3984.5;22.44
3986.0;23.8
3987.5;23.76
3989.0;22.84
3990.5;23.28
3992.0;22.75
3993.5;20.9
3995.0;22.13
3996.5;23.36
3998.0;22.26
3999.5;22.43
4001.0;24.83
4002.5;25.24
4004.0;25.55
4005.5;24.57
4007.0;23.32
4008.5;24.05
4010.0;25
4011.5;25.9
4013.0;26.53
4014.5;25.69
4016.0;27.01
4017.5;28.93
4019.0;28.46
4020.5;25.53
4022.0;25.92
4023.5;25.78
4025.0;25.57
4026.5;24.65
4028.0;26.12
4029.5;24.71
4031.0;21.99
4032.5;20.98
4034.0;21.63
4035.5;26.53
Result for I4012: 25.9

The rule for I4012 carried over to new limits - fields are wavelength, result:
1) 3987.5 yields 23.76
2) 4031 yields 21.99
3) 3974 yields 19.24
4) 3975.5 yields 19.26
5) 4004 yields 25.55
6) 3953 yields 21.22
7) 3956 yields 20.18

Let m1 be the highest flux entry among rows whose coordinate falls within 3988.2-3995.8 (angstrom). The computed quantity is 23.28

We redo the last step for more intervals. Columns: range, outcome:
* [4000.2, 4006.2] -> 25.55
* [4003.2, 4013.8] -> 26.53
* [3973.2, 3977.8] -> 19.26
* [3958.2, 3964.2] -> 18.03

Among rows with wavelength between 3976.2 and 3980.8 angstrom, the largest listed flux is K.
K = 22.74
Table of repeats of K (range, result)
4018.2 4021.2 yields 28.46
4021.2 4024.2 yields 25.92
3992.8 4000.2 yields 23.36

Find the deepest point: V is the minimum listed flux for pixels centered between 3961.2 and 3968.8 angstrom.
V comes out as 12.58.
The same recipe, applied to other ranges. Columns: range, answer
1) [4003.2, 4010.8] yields 23.32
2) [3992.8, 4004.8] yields 20.9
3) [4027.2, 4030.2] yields 24.71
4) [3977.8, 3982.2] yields 19.79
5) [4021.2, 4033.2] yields 20.98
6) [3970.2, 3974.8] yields 14.9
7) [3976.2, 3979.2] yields 19.12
